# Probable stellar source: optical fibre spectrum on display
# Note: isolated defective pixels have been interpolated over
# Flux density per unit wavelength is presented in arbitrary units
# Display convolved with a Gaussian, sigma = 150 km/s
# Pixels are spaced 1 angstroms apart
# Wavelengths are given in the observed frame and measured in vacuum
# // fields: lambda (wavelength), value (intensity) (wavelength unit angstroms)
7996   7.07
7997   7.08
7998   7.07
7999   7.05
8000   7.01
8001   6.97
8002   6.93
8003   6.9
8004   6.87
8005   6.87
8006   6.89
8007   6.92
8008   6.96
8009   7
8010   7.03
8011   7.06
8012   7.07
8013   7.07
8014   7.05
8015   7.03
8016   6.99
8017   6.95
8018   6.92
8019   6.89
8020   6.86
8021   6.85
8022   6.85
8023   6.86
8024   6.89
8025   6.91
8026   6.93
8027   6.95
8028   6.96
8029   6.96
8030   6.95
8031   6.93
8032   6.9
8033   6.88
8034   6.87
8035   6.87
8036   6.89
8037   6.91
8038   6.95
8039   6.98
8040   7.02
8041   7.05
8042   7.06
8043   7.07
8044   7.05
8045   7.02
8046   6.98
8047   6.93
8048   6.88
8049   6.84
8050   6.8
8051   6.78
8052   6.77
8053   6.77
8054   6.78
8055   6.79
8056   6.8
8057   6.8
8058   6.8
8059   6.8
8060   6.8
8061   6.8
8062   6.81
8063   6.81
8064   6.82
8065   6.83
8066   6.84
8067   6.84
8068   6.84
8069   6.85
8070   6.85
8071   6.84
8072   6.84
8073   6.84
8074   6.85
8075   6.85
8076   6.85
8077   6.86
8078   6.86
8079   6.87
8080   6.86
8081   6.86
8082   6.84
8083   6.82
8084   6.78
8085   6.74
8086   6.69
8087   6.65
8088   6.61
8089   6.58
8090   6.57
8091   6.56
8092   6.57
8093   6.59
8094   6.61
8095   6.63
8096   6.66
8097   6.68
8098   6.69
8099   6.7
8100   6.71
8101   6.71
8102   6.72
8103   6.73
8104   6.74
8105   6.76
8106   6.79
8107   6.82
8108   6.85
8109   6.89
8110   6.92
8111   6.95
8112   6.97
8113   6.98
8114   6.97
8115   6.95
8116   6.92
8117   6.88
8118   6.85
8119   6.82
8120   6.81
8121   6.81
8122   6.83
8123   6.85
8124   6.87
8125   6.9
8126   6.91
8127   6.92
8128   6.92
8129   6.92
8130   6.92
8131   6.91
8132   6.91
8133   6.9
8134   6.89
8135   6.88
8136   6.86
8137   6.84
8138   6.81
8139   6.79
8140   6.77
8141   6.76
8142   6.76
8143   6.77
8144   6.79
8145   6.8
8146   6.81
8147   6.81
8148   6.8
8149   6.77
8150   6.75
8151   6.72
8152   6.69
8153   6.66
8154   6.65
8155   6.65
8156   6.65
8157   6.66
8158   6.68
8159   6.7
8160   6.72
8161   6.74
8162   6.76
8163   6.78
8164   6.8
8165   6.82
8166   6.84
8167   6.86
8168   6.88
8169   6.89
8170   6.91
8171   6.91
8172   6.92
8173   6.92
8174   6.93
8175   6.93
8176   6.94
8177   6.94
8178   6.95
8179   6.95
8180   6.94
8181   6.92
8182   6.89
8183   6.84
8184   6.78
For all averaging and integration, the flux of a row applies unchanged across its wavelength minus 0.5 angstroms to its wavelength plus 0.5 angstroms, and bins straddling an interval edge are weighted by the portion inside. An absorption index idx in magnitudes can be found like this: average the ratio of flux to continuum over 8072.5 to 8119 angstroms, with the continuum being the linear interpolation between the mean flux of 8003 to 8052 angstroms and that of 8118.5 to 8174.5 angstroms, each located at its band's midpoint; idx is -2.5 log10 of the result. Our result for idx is 0.014 mag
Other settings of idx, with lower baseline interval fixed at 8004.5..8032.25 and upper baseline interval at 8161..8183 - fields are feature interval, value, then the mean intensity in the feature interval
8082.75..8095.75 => 0.04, 6.64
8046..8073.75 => 0.02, 6.82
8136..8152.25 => 0.02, 6.78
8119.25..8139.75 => 0.00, 6.87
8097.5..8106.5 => 0.03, 6.73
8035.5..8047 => -0.01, 7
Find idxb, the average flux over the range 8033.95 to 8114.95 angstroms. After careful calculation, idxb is 6.82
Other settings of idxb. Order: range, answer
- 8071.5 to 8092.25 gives 6.76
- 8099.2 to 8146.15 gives 6.85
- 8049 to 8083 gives 6.82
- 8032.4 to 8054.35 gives 6.92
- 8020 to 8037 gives 6.9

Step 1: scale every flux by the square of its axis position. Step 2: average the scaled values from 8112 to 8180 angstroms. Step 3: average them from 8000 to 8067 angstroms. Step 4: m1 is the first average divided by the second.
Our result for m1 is 1.0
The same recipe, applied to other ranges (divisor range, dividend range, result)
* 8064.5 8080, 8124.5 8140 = 1.02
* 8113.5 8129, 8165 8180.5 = 1.02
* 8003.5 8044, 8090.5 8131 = 1.00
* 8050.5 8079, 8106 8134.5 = 1.02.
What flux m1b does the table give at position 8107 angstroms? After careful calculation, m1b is 6.82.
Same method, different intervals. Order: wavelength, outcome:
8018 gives 6.92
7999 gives 7.05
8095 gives 6.63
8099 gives 6.7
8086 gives 6.69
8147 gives 6.81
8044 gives 7.05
